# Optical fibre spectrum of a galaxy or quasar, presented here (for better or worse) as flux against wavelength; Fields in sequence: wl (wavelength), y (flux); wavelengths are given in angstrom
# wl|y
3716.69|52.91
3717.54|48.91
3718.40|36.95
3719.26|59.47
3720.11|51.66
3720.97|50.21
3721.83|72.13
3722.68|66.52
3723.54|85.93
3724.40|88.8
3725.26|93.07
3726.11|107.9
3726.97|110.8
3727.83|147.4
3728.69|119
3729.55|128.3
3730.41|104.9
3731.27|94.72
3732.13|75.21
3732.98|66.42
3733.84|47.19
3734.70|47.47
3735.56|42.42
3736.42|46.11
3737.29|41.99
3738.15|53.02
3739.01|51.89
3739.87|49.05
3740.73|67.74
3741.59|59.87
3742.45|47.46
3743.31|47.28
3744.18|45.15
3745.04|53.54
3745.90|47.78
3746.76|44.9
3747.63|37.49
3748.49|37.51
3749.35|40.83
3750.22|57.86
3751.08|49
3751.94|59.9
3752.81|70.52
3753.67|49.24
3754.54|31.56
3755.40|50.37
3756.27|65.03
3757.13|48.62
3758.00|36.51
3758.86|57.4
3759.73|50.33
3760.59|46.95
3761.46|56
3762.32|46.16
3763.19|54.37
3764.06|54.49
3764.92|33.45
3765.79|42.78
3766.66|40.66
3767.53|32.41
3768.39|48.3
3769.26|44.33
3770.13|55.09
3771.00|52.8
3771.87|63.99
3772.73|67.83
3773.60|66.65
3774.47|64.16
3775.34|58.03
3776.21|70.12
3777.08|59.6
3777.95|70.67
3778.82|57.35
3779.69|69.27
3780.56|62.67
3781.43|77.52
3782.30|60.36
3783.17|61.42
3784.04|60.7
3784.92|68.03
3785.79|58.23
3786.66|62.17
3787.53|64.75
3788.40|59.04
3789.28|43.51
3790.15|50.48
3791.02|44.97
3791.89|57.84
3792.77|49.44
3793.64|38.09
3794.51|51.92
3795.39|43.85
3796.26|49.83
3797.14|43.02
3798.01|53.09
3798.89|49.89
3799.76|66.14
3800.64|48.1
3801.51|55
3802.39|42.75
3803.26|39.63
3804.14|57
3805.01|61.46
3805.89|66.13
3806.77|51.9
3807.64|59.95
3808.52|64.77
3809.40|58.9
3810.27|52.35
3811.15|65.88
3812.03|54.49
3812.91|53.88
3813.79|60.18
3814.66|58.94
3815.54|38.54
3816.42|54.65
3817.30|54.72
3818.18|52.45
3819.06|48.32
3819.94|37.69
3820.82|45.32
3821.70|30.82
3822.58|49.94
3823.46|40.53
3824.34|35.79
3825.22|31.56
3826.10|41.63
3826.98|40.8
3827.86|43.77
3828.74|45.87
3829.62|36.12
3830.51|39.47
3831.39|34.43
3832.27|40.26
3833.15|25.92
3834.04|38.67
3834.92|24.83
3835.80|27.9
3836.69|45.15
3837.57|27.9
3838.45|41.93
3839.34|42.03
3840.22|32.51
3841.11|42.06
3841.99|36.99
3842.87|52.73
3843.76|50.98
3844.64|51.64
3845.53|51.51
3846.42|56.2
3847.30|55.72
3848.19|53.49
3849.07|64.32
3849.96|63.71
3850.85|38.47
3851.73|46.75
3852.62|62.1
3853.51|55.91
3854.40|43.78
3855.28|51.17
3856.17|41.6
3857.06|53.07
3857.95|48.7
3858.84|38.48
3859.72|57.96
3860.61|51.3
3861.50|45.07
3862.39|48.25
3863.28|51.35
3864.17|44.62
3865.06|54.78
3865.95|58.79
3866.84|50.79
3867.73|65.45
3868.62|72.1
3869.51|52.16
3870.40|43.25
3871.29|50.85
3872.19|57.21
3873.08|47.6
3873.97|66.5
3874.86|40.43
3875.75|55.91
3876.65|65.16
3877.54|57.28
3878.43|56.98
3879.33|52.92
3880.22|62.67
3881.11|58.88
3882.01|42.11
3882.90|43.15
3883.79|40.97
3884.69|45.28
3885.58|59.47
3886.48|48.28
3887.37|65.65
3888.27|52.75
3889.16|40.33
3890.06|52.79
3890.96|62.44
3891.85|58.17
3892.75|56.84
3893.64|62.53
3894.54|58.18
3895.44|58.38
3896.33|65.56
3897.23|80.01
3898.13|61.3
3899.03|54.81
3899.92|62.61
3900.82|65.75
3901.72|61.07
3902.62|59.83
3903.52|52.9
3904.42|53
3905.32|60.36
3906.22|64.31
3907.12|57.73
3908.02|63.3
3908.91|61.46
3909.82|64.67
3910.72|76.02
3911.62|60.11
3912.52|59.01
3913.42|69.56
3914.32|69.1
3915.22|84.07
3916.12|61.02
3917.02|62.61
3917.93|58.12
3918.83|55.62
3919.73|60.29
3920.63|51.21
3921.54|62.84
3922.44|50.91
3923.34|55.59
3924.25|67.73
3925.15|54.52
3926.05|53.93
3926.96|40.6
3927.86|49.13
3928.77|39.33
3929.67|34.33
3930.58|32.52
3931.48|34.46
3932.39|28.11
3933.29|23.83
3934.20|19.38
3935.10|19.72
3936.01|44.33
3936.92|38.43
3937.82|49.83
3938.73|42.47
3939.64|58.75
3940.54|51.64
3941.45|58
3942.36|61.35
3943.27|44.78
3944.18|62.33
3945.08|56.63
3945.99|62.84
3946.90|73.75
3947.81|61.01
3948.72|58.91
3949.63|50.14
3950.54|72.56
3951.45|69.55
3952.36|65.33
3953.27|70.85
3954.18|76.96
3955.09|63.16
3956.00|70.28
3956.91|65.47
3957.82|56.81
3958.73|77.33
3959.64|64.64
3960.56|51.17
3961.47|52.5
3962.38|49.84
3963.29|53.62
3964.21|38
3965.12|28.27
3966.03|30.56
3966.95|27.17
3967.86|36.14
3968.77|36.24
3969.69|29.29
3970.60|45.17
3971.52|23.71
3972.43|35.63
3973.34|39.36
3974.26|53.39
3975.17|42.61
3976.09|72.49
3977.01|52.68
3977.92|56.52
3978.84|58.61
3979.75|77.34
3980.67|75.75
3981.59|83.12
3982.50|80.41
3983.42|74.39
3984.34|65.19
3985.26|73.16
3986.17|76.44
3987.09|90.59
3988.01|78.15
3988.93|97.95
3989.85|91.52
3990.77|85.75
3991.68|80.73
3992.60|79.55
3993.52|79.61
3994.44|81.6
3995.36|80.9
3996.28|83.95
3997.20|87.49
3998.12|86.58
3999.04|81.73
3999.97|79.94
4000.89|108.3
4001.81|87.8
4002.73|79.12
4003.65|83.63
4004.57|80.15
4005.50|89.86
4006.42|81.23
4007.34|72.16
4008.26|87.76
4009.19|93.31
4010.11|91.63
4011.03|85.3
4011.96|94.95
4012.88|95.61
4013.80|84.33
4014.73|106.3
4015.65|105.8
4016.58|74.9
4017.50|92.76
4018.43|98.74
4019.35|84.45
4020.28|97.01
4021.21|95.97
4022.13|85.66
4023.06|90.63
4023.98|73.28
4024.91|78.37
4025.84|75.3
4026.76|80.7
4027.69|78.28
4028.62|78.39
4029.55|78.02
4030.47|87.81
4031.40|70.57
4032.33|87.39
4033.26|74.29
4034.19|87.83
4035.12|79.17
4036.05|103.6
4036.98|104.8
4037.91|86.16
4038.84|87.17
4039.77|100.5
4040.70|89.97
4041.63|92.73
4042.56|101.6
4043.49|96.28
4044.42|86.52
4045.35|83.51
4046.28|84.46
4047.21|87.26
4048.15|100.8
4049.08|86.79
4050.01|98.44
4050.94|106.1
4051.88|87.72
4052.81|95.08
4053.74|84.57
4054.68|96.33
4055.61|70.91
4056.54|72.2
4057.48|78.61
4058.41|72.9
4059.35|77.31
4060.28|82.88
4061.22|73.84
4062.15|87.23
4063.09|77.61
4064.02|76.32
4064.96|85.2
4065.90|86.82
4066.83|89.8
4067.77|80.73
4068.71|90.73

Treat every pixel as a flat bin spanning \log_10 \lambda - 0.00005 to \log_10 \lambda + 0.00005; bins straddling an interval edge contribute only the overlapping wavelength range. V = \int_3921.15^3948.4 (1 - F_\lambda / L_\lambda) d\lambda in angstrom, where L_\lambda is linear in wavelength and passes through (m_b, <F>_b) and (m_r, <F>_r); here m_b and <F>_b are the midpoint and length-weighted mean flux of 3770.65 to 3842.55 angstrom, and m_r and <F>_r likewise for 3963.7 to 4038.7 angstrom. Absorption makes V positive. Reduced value 7.9 angstrom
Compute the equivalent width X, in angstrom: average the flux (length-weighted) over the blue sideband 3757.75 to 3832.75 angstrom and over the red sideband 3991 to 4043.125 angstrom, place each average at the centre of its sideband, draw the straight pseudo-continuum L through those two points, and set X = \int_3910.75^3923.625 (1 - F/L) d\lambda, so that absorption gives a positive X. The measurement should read 1.7 angstrom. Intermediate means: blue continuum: 52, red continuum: 86.9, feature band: 62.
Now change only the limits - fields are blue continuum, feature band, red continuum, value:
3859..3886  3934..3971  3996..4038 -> 9.8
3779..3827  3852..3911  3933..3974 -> -4.6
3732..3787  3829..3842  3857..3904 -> 4.5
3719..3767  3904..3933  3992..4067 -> 7.8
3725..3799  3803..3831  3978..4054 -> 6.6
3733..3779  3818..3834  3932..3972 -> 3.5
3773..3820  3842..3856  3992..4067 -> 2.4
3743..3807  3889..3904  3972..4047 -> 1.8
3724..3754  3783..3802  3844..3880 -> 2.3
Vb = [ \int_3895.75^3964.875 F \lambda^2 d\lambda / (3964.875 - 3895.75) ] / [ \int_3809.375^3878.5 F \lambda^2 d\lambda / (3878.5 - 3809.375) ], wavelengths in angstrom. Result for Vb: 1.23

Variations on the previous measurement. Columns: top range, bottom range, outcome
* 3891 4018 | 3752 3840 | 1.37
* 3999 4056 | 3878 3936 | 1.72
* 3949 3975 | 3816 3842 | 1.38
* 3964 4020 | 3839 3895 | 1.50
